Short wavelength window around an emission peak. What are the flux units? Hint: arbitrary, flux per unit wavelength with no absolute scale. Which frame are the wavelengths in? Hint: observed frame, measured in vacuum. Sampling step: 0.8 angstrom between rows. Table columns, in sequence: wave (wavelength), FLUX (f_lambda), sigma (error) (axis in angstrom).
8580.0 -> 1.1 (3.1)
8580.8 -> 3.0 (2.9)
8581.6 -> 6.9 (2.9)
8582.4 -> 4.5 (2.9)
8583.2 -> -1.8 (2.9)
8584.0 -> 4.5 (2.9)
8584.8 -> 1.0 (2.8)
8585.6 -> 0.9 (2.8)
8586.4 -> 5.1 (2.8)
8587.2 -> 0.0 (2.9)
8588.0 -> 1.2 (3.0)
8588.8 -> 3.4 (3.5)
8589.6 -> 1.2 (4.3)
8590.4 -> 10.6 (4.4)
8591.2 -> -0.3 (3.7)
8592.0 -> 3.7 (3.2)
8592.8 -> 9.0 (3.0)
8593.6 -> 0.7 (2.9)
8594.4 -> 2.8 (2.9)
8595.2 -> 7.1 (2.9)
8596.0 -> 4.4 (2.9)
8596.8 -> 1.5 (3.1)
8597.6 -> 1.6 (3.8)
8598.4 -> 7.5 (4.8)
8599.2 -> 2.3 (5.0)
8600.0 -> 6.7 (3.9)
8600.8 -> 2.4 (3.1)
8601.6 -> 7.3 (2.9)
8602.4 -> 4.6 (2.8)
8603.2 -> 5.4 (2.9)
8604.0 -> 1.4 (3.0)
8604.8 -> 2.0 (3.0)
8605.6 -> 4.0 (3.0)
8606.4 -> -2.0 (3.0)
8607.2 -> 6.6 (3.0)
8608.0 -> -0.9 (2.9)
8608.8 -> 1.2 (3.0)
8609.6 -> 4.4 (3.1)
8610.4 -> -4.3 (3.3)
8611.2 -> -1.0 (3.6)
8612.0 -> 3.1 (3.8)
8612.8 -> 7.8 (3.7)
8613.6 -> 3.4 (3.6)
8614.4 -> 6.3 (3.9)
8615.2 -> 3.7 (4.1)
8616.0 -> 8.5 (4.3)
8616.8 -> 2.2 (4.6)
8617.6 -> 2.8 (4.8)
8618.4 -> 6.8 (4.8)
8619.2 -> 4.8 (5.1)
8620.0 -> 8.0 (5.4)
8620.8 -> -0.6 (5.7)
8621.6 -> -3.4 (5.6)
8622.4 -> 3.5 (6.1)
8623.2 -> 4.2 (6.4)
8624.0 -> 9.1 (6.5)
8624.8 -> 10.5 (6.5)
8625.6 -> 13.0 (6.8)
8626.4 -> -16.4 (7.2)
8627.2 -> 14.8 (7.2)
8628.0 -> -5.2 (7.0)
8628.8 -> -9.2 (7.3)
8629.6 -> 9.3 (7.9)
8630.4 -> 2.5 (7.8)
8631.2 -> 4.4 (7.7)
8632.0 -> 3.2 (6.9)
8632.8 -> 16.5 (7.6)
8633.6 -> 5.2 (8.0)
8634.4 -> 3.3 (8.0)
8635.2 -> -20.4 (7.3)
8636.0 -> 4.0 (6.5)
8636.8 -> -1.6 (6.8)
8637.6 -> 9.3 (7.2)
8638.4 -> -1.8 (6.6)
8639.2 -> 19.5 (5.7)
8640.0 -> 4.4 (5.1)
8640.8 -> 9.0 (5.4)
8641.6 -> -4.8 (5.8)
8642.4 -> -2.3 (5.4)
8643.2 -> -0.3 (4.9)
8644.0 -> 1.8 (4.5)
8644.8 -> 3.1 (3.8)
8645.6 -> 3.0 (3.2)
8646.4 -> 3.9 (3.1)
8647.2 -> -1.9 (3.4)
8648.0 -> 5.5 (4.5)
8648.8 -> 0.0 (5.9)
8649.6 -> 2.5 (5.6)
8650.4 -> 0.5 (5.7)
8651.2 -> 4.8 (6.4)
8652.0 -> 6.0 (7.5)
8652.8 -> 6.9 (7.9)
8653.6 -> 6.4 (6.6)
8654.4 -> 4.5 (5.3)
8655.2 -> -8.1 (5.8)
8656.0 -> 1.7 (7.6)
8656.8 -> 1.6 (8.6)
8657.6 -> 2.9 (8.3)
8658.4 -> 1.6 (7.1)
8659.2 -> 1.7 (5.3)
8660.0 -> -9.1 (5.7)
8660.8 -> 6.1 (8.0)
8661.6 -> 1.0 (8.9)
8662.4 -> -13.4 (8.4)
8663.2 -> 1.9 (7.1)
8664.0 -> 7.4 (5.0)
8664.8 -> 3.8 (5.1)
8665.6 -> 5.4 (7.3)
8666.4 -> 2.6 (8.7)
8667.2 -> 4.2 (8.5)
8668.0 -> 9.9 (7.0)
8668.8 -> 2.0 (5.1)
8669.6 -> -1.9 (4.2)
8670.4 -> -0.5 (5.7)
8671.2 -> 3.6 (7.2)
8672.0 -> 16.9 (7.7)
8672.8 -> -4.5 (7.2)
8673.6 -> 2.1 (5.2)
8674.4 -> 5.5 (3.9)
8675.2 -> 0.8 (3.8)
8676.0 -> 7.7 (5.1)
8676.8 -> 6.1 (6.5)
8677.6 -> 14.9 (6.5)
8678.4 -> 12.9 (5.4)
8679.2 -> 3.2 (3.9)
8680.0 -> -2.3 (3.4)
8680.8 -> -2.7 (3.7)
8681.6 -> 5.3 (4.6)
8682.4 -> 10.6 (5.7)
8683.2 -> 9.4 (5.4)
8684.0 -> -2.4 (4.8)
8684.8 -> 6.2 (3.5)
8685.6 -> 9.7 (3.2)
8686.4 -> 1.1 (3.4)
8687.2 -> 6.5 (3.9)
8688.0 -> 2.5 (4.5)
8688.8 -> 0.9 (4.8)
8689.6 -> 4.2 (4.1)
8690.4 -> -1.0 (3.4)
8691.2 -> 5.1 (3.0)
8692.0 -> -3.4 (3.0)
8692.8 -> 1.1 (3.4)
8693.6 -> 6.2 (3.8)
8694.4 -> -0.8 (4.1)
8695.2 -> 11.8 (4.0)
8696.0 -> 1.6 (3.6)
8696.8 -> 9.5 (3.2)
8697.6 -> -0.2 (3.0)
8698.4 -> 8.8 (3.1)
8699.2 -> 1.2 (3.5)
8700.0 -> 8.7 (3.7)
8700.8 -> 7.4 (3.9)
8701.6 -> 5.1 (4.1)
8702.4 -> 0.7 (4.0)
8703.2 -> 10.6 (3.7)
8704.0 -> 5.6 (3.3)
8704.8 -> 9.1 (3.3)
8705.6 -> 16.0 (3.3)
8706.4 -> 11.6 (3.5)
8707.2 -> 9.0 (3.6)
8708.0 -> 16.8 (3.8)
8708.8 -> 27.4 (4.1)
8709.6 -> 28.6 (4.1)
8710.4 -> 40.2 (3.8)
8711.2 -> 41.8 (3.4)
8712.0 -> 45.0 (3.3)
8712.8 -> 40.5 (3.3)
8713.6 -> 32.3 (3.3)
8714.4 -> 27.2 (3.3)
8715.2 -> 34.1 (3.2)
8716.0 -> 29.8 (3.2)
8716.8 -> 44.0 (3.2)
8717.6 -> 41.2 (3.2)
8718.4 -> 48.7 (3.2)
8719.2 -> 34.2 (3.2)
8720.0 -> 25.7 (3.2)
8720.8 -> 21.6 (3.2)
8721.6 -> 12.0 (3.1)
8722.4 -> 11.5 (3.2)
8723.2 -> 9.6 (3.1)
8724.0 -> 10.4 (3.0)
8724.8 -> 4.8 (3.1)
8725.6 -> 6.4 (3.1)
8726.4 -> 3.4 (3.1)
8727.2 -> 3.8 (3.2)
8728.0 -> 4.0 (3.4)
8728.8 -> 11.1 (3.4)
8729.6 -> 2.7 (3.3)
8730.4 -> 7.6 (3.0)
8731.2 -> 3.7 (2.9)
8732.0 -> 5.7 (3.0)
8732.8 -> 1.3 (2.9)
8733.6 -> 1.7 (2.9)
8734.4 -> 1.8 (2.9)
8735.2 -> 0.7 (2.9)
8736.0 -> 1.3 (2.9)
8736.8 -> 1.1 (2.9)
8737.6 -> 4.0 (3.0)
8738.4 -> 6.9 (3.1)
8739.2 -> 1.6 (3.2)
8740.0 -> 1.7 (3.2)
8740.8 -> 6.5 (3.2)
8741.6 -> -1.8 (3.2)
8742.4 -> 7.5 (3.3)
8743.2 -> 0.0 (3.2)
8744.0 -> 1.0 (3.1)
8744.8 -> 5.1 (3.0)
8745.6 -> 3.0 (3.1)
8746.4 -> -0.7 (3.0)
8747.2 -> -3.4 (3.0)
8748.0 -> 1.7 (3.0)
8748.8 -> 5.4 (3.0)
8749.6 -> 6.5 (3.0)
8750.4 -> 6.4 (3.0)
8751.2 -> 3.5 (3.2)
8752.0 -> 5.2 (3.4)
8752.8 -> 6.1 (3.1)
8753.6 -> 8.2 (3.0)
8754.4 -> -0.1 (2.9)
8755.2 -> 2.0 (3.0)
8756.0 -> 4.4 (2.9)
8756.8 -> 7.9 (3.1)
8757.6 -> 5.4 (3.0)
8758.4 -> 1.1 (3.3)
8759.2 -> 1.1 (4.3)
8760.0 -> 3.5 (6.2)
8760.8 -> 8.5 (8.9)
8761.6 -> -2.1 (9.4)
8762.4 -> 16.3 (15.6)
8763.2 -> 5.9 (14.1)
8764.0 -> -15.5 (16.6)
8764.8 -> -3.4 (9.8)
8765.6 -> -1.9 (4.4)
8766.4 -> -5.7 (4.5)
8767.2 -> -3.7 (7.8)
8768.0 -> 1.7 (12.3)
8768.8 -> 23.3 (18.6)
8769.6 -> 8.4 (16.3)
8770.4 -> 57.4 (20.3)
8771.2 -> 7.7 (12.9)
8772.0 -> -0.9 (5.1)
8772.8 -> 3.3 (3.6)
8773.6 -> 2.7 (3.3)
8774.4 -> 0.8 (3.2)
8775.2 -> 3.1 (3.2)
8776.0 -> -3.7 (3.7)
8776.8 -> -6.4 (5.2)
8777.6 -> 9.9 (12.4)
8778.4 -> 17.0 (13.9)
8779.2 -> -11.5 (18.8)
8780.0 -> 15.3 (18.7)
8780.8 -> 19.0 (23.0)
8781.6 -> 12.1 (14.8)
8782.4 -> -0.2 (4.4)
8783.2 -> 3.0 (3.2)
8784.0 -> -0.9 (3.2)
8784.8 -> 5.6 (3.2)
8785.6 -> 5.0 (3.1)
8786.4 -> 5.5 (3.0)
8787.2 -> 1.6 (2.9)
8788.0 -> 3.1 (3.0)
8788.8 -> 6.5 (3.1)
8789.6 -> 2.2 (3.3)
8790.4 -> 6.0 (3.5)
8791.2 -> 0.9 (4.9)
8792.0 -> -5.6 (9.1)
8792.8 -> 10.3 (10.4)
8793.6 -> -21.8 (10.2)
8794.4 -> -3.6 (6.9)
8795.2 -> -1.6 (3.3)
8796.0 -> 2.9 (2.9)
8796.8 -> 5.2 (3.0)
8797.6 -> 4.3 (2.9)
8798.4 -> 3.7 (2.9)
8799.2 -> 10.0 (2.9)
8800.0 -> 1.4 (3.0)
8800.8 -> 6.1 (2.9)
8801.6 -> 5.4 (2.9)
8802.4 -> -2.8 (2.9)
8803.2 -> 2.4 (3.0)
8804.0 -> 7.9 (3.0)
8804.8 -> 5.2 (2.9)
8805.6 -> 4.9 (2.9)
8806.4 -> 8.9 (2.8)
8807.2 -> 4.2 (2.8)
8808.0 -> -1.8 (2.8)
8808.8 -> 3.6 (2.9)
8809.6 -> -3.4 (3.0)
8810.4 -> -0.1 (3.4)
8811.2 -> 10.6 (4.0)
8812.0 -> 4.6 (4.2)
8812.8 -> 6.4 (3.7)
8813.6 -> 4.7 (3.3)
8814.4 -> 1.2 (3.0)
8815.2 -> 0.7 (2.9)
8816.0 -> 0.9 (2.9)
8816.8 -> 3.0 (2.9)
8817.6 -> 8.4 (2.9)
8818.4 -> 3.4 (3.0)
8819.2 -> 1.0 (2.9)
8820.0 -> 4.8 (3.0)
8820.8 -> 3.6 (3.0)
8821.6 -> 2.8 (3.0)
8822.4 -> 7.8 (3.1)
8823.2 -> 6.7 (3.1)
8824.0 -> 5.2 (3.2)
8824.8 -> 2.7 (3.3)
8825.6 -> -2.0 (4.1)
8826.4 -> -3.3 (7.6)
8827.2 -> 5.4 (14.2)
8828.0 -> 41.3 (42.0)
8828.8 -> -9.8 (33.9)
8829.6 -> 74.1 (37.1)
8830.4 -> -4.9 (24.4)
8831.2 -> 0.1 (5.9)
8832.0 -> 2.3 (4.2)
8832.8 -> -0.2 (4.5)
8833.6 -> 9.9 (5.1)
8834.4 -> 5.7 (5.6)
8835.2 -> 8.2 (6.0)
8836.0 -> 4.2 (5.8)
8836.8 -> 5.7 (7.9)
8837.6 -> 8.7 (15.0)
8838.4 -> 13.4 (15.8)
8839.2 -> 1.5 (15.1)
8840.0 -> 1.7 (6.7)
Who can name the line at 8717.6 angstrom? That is [O II] 3727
